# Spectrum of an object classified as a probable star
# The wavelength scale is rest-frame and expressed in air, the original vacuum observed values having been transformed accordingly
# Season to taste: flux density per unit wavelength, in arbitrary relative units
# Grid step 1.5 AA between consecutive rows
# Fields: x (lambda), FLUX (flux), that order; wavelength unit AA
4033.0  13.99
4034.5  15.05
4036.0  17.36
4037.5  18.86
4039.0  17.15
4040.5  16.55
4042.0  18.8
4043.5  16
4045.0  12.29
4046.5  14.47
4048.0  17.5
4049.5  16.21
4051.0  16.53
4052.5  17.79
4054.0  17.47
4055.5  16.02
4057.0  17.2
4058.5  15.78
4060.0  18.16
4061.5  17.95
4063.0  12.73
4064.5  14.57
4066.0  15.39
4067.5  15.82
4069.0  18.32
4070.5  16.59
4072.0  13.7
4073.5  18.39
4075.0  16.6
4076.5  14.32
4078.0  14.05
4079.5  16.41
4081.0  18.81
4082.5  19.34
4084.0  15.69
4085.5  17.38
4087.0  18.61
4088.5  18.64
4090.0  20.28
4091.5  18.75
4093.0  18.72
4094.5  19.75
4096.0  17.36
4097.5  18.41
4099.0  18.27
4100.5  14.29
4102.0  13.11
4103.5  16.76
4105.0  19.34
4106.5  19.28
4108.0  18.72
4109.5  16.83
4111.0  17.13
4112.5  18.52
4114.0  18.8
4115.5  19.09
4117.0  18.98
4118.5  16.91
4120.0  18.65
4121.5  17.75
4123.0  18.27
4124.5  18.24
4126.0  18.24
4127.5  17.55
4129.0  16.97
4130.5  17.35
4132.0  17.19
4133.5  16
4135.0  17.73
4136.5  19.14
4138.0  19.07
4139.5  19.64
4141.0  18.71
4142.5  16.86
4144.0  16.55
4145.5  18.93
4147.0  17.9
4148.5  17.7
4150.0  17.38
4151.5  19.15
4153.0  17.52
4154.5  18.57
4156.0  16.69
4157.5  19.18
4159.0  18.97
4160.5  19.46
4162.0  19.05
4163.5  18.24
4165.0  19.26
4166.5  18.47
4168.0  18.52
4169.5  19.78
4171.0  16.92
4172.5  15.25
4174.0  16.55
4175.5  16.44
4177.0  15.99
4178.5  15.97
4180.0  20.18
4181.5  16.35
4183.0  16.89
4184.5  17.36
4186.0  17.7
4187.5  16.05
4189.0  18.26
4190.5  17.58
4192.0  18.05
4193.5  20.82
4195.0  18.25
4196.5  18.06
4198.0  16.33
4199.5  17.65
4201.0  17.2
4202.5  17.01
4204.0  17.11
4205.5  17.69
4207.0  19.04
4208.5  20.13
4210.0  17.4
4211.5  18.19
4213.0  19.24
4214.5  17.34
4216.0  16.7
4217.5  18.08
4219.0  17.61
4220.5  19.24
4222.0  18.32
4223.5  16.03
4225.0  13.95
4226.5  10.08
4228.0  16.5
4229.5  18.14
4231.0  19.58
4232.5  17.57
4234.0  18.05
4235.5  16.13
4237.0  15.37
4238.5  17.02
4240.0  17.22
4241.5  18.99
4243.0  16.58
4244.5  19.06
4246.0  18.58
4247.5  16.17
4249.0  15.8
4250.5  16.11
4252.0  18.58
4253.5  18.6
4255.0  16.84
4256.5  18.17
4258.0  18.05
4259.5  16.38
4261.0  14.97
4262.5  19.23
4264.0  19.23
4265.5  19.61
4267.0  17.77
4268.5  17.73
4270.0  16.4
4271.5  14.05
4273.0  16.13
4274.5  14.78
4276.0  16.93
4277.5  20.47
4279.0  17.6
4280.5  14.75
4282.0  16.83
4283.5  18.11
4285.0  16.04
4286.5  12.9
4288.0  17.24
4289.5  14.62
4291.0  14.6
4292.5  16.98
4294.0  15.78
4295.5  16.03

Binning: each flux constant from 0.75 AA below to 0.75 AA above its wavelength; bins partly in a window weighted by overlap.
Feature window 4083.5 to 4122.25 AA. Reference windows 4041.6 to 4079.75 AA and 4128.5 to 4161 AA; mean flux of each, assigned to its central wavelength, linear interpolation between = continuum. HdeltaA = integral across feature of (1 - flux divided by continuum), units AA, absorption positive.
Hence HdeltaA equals -2.0 AA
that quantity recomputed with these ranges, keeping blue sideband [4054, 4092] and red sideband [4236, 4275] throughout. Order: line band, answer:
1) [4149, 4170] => -1.95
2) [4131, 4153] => -1.33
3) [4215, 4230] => 0.60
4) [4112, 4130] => -1.33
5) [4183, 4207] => -0.87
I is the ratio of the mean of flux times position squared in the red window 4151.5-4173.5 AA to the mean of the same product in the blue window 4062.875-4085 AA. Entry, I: 1.18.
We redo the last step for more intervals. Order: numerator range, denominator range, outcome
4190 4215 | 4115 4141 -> 1.04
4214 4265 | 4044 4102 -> 1.11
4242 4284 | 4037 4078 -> 1.17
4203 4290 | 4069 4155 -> 1.03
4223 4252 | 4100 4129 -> 1.00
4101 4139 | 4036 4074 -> 1.12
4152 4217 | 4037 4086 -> 1.15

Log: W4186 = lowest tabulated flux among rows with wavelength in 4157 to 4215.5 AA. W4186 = 15.25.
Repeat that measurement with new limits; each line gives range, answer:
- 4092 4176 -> 13.11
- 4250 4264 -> 14.97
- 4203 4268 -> 10.08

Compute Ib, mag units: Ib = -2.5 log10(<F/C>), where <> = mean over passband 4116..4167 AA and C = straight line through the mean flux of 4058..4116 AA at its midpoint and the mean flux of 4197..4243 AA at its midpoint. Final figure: -0.05 mag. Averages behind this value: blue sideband 17.2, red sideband 17.3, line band 18.1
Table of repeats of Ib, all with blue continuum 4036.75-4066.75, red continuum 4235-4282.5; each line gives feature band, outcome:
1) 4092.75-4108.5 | -0.06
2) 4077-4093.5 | -0.08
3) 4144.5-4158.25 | -0.08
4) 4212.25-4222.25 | -0.06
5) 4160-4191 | -0.05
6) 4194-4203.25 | -0.03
